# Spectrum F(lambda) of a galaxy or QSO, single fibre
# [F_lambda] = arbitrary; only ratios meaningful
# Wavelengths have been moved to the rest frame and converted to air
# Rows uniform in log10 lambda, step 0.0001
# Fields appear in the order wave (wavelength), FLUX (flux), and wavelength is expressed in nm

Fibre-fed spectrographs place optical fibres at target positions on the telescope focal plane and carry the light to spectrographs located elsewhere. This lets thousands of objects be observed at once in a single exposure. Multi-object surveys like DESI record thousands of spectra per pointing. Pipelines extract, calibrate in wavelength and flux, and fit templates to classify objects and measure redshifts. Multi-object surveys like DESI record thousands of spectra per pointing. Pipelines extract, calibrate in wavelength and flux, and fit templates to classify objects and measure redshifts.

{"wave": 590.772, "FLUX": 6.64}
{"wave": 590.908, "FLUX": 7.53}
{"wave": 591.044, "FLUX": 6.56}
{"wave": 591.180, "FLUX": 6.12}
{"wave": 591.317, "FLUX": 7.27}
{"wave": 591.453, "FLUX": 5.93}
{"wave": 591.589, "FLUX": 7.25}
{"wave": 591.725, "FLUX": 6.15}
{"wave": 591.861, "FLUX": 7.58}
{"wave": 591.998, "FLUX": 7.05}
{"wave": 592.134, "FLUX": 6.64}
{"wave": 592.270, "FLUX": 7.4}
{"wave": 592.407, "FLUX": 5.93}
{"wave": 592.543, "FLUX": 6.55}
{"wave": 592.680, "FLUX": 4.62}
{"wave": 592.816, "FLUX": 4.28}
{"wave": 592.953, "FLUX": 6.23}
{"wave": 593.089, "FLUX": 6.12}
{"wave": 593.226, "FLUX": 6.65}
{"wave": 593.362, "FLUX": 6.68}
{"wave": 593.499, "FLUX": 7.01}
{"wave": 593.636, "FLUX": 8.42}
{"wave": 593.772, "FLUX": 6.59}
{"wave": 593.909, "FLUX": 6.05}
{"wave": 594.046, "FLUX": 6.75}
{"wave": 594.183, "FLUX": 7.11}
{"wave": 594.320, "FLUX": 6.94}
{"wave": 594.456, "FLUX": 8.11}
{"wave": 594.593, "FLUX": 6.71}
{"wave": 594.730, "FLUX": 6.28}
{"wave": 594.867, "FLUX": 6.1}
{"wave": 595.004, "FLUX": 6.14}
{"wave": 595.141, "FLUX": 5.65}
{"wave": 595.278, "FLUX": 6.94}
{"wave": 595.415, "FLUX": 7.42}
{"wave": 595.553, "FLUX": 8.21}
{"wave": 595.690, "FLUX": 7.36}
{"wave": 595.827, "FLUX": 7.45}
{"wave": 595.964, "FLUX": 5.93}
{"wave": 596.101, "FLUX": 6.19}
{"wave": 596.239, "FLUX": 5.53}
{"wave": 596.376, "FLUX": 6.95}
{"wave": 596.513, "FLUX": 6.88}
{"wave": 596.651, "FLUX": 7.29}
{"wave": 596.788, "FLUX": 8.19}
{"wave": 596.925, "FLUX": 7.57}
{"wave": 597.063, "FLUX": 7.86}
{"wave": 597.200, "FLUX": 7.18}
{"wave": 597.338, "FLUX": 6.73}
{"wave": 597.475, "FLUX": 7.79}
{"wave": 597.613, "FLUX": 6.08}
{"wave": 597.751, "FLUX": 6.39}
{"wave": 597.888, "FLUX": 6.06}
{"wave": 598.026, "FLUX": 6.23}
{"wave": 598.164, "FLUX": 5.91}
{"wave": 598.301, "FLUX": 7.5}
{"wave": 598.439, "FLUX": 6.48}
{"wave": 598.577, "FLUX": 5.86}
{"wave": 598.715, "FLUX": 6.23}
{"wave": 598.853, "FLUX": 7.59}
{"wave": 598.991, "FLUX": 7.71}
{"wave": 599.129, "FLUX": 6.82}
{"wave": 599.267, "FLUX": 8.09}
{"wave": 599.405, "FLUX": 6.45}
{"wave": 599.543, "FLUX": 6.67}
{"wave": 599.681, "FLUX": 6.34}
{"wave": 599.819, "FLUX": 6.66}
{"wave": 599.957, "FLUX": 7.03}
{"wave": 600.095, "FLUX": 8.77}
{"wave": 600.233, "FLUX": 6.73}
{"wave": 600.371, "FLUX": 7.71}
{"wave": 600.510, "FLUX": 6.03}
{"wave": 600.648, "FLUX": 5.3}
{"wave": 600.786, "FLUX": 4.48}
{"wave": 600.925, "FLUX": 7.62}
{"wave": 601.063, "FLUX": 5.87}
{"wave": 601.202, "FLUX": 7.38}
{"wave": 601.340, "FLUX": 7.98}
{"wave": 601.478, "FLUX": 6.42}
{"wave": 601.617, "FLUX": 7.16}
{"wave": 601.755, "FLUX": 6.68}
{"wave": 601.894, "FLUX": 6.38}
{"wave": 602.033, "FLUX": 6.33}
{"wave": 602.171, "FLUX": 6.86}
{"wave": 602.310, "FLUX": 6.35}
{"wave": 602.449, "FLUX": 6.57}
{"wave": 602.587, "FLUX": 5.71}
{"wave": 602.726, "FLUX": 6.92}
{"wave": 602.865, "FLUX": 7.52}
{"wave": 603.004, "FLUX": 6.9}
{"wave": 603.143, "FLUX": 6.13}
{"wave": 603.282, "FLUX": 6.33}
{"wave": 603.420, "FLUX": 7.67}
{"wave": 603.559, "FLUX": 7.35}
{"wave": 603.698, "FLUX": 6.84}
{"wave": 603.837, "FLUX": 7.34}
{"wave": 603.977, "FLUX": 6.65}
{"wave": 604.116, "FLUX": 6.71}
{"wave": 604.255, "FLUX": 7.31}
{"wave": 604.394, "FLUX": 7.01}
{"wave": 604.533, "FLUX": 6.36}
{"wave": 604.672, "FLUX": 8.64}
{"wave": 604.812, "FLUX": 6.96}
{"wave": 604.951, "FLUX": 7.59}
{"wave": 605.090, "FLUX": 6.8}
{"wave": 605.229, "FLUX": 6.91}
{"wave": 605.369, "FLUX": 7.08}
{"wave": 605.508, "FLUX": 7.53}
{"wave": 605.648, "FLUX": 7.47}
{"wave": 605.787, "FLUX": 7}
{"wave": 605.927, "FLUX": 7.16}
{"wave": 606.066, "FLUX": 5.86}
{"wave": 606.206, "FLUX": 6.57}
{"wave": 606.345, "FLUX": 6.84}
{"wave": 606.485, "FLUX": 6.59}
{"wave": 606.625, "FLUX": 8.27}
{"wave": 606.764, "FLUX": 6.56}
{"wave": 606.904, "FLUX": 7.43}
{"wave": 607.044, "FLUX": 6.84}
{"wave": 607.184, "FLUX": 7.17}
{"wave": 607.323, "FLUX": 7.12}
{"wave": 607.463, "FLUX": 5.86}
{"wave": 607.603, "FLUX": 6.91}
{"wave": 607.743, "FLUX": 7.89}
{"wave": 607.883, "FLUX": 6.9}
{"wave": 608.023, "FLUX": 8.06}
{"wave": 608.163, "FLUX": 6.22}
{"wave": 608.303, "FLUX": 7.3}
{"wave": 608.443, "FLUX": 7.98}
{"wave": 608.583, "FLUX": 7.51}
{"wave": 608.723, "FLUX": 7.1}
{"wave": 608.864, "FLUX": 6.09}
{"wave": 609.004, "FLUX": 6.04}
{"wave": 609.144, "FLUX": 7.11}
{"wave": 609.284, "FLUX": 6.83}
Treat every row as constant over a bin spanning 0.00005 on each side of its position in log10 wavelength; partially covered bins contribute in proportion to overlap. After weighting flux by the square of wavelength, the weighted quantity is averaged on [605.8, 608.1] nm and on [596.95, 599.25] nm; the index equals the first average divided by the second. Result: 1.1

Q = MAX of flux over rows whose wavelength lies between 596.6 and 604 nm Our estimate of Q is 8.77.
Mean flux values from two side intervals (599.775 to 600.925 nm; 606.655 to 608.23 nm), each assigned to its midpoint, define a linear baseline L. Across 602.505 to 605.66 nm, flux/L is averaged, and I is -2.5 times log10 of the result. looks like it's -0.03 mag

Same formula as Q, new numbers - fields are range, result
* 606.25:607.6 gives 8.27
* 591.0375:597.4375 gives 8.42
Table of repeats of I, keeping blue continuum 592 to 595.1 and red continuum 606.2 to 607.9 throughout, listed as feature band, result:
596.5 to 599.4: -0.04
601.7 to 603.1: 0.04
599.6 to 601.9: 0.01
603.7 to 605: -0.04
